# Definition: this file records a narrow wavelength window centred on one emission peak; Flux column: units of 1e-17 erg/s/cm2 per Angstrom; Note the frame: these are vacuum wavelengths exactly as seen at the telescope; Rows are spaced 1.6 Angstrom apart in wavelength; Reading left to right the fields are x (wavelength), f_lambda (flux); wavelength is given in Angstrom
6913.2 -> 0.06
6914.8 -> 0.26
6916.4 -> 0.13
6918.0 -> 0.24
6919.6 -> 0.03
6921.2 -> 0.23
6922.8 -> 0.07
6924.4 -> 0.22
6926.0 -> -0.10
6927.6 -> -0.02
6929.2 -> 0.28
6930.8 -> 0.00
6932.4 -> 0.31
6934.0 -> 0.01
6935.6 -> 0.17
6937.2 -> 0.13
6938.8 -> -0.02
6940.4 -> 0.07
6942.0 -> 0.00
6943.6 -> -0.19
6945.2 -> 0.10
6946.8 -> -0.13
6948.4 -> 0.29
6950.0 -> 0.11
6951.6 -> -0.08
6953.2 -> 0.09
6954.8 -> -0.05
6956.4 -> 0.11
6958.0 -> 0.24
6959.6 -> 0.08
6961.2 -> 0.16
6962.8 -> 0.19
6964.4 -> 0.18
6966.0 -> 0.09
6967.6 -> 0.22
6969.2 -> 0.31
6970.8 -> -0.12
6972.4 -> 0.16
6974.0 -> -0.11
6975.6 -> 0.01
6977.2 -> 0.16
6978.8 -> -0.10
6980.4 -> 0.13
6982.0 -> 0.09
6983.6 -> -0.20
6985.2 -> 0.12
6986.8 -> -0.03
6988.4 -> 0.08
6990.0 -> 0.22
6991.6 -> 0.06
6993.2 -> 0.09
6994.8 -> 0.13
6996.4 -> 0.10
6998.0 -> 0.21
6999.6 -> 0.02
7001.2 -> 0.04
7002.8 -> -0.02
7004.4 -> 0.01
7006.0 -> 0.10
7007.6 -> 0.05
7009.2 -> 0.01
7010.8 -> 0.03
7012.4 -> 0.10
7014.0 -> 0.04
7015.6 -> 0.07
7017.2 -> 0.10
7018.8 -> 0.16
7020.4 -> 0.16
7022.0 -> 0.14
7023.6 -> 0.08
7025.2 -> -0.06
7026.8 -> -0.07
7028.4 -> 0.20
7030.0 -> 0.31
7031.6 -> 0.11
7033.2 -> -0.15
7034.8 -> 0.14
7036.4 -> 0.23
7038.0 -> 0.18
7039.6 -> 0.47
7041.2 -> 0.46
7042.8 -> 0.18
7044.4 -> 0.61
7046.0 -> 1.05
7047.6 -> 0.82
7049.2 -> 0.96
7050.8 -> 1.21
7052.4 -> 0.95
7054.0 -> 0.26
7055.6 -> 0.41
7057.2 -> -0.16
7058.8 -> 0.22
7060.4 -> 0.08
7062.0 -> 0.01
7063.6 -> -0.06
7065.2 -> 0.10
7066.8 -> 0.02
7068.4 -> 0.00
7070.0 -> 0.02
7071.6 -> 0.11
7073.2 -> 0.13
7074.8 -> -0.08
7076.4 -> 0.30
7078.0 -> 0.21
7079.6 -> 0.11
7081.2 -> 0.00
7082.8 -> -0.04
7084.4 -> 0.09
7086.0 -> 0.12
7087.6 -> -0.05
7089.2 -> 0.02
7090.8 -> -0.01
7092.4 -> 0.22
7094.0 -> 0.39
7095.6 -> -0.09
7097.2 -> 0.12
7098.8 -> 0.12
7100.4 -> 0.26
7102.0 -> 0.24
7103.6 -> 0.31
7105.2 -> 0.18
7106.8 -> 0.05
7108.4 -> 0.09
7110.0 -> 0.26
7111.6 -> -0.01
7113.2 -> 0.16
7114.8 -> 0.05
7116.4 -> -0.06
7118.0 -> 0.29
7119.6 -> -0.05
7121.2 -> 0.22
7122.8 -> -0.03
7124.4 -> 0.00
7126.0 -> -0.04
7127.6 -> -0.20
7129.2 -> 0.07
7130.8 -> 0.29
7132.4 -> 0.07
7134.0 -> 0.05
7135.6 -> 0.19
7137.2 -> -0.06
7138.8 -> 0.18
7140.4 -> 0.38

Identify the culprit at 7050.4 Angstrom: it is [O II] 3727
